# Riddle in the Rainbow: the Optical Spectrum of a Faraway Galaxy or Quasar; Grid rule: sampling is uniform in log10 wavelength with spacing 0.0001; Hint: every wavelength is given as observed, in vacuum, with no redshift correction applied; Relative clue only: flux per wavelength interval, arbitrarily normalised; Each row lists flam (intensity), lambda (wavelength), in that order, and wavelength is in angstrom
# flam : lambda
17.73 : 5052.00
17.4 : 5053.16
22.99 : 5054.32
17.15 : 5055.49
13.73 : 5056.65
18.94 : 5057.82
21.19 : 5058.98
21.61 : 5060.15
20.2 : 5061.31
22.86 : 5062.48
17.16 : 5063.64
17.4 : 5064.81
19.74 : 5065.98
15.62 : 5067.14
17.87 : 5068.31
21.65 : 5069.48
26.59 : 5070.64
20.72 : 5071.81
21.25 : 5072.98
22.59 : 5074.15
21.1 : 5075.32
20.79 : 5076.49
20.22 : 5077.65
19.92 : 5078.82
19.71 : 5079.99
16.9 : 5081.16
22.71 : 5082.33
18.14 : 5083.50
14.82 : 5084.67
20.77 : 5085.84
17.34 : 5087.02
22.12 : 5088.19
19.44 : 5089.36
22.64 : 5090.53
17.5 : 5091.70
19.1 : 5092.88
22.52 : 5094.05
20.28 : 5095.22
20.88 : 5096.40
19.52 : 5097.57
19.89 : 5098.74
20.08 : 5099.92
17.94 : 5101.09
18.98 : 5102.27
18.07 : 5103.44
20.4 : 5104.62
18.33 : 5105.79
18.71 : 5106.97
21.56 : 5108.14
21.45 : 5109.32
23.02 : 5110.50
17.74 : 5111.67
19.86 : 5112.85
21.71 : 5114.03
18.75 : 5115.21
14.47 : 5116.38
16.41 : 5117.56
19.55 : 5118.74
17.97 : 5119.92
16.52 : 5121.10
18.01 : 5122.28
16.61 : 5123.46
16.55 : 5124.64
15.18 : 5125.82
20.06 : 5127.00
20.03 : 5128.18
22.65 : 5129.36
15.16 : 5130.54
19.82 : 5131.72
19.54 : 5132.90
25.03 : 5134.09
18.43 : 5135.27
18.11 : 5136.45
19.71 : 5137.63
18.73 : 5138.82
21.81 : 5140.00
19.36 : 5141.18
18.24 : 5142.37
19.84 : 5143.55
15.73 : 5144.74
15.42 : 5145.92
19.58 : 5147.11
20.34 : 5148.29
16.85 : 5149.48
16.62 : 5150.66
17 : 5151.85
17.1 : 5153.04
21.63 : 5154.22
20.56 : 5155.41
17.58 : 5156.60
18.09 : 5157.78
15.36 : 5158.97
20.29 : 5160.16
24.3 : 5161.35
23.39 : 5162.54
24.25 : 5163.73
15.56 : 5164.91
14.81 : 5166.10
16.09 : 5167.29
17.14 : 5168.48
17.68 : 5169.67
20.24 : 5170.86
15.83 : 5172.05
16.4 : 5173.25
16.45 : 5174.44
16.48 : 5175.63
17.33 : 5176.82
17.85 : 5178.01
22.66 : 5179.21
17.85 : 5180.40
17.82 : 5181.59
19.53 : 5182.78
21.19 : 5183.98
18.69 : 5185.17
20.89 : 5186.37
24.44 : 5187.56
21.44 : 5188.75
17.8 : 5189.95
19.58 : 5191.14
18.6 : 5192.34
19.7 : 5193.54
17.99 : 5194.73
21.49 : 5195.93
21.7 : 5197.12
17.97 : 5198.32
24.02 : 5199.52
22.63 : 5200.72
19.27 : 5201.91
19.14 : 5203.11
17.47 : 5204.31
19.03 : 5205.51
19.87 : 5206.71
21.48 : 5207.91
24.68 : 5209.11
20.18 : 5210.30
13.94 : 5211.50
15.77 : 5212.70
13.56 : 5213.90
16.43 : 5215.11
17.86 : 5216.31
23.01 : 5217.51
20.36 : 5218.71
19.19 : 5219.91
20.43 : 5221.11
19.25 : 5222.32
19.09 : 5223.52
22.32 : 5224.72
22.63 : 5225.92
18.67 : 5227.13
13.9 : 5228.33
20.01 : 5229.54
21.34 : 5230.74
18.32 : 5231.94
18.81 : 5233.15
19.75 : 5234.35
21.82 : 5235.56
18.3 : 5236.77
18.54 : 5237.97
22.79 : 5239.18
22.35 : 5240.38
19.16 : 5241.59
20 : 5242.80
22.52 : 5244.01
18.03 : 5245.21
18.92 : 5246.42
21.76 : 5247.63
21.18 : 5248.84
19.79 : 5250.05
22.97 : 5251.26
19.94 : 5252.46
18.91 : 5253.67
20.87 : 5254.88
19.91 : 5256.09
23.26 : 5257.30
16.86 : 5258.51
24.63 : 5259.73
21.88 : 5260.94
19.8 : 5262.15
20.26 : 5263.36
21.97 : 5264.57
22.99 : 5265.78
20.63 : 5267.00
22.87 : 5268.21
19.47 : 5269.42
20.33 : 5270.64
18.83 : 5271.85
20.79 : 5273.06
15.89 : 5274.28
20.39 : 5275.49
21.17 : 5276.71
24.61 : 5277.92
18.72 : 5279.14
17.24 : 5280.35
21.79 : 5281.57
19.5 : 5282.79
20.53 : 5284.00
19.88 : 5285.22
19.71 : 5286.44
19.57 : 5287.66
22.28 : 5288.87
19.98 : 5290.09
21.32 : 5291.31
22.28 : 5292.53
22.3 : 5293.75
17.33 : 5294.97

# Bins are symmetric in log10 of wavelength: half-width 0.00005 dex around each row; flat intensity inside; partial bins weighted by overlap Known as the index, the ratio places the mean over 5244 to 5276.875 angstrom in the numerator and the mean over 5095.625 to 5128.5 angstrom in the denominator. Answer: 1.09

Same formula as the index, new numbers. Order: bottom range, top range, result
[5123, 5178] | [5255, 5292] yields 1.11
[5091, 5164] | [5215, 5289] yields 1.06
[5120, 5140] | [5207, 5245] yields 1.04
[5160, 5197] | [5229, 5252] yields 1.06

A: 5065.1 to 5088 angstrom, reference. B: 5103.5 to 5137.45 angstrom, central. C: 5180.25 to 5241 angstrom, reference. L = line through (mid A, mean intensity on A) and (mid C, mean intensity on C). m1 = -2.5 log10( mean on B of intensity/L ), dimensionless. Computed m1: 0.05 mag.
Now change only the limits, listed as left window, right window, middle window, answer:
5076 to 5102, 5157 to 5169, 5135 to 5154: 0.043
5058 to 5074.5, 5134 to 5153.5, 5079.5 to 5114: -0.002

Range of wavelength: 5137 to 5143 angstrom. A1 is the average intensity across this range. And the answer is 19.6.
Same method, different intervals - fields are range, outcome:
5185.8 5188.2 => 22.7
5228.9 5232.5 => 19.9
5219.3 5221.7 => 19.8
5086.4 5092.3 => 19.8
